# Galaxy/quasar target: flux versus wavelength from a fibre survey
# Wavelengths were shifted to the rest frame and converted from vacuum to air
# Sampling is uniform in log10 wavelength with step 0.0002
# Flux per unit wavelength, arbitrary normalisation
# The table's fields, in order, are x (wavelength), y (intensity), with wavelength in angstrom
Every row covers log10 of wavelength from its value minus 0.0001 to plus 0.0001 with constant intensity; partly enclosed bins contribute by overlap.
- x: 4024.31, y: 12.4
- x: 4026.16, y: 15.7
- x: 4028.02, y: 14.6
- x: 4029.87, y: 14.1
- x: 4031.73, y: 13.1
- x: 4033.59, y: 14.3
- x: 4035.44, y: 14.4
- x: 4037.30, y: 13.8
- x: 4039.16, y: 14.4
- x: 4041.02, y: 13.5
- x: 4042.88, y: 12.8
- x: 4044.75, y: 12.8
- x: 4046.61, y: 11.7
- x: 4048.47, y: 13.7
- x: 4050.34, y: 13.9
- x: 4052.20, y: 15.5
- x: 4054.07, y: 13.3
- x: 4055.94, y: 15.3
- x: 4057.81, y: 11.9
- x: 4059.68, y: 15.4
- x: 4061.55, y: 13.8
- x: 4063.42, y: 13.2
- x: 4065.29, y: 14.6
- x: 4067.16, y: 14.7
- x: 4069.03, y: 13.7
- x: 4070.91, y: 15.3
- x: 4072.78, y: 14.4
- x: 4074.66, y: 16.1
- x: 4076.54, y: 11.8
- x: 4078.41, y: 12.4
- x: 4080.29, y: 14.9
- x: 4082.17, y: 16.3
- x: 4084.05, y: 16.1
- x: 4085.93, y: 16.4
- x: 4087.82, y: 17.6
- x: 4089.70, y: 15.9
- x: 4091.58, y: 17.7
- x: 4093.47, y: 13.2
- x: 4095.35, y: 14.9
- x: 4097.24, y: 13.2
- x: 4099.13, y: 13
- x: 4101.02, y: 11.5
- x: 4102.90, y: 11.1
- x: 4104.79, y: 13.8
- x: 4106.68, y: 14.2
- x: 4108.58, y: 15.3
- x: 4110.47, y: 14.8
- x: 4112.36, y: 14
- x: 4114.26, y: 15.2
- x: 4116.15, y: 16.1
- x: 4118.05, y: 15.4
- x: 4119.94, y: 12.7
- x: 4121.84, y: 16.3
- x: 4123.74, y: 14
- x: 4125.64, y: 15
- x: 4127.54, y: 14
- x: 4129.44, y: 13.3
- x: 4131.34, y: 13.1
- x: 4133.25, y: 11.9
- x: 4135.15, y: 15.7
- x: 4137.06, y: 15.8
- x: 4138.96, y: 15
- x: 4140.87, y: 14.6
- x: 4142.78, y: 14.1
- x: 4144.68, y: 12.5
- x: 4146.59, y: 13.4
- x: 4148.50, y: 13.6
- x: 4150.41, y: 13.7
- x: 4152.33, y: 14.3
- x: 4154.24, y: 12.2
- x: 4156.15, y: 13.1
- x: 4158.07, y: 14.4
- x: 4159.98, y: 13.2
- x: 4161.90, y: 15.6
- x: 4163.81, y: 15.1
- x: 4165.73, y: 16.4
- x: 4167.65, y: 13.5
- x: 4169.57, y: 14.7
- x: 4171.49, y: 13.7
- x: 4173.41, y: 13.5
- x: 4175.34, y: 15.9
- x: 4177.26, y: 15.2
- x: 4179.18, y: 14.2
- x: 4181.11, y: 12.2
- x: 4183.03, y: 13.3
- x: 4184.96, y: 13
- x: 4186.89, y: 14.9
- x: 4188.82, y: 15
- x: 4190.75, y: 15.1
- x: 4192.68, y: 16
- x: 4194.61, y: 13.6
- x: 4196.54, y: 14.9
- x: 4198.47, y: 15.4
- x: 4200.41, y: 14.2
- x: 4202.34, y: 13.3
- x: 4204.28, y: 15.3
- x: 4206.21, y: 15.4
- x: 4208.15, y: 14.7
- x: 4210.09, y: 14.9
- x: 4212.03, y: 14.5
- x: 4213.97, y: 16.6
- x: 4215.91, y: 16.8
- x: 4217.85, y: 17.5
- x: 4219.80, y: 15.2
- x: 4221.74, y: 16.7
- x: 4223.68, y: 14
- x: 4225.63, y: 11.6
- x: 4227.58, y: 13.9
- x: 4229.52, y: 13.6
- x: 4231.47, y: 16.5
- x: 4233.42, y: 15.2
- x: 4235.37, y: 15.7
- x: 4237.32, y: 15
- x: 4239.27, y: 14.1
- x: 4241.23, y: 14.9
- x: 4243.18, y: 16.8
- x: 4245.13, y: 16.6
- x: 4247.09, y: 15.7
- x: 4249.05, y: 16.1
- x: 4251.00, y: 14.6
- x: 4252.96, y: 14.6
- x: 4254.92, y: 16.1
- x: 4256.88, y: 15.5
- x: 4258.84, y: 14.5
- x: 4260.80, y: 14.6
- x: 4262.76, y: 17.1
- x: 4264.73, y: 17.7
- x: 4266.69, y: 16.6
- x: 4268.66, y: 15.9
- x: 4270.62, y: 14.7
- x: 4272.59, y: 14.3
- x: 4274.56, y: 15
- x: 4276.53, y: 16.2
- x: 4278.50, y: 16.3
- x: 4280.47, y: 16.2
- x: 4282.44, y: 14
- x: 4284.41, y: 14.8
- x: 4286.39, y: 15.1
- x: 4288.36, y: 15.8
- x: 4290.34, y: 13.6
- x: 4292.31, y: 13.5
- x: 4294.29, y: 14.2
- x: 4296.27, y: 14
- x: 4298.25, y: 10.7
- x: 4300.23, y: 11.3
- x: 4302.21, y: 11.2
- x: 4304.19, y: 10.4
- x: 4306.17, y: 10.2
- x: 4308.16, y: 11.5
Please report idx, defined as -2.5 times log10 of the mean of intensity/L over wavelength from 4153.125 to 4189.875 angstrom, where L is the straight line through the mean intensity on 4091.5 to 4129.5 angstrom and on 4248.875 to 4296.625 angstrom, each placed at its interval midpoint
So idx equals 0.03 mag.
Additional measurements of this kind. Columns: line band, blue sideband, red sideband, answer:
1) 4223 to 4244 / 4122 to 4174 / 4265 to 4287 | 0.03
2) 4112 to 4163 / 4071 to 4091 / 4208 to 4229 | 0.08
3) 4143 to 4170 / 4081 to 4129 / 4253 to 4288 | 0.07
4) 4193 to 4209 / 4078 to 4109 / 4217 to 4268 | 0.04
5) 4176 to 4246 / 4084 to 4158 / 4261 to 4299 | -0.01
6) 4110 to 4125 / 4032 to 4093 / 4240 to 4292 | -0.01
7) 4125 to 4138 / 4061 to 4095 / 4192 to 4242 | 0.06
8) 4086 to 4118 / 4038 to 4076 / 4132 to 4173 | -0.04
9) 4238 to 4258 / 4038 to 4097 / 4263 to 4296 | -0.03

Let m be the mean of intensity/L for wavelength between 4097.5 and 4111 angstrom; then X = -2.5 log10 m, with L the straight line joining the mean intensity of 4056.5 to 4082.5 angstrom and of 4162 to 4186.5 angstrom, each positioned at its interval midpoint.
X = 0.07 mag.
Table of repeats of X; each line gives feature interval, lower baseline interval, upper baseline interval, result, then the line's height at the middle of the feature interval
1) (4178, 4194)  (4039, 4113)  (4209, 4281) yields 0.060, 15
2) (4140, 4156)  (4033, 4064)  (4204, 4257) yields 0.082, 14.6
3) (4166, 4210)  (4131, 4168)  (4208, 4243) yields 0.012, 14.6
